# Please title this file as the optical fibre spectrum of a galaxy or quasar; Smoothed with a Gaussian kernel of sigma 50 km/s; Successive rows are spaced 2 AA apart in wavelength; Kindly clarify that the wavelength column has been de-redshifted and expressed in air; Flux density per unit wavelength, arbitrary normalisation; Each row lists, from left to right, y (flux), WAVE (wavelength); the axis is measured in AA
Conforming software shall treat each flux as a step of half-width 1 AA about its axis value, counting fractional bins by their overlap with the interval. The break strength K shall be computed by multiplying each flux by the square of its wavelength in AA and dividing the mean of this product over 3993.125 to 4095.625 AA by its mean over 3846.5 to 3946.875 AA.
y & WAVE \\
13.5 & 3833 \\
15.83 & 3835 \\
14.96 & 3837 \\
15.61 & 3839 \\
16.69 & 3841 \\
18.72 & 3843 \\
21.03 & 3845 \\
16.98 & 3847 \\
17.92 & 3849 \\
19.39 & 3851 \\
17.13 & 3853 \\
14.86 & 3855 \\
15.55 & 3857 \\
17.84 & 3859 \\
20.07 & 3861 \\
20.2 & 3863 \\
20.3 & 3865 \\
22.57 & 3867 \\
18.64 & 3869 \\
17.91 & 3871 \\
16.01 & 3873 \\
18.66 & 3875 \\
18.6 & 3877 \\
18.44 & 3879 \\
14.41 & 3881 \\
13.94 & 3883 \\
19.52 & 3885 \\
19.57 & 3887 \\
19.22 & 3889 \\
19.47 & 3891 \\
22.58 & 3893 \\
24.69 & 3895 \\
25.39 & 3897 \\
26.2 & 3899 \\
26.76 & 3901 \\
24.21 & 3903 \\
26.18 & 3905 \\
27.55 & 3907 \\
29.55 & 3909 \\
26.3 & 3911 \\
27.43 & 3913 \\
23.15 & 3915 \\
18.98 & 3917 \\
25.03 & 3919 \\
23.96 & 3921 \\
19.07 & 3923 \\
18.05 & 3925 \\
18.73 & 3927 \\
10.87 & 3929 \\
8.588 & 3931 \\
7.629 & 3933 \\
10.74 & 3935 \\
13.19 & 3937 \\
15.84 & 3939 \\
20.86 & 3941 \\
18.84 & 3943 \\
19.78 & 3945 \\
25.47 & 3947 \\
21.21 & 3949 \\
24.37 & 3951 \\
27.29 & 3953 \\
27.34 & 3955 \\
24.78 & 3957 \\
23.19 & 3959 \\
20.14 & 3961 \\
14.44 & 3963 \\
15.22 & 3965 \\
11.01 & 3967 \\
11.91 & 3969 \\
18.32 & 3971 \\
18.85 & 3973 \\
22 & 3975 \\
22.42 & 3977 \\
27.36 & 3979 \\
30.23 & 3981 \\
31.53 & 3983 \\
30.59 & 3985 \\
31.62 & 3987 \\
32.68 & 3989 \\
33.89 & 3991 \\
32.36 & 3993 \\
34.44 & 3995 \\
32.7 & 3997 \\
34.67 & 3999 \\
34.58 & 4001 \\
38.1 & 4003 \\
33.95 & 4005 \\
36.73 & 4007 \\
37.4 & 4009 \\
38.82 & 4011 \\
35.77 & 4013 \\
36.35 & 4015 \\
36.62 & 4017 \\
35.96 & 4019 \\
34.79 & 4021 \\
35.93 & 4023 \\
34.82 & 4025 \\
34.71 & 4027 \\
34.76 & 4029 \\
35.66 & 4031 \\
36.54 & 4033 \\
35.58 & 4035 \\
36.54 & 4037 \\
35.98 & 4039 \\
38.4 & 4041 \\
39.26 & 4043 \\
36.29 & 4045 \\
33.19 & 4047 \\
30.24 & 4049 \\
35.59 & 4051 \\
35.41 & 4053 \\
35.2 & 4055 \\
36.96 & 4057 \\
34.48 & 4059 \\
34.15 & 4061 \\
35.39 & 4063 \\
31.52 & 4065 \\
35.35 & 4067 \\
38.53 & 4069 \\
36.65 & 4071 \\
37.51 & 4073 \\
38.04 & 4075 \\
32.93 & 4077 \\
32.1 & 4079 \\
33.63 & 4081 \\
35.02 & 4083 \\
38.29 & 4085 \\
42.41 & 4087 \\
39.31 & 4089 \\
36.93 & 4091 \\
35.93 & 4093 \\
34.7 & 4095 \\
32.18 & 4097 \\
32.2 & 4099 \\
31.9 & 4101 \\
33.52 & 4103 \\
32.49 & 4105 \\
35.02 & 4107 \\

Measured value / 1.96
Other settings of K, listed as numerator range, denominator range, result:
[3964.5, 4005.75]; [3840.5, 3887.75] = 1.63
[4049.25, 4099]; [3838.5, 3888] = 2.19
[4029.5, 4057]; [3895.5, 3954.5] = 1.79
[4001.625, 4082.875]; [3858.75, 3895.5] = 2.03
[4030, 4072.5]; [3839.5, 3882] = 2.16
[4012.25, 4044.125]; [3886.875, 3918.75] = 1.58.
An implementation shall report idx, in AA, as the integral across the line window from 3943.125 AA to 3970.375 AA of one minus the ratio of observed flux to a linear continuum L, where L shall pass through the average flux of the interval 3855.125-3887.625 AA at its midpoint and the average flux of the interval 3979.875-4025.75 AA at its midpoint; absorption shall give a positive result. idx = 7.8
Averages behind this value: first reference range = 18.2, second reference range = 34.5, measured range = 20.4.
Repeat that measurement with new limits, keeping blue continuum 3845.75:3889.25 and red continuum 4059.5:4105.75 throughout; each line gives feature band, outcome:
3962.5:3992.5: 3.65 AA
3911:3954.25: 7.45 AA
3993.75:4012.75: -4.43 AA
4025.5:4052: -3.21 AA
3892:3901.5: -2.15 AA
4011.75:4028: -2.92 AA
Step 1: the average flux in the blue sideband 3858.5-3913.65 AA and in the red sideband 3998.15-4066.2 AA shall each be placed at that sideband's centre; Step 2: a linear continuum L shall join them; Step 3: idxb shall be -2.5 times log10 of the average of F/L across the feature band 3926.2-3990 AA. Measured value 0.36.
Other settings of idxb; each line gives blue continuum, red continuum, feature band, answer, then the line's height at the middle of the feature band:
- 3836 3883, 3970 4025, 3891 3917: -0.13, 22.5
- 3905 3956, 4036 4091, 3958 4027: -0.05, 27.7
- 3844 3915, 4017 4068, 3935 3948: 0.39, 26.3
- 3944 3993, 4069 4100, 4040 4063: -0.09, 32.5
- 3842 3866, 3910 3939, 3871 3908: -0.17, 18.1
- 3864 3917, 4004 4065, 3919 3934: 0.49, 25.2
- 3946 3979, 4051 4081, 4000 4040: -0.25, 28.8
